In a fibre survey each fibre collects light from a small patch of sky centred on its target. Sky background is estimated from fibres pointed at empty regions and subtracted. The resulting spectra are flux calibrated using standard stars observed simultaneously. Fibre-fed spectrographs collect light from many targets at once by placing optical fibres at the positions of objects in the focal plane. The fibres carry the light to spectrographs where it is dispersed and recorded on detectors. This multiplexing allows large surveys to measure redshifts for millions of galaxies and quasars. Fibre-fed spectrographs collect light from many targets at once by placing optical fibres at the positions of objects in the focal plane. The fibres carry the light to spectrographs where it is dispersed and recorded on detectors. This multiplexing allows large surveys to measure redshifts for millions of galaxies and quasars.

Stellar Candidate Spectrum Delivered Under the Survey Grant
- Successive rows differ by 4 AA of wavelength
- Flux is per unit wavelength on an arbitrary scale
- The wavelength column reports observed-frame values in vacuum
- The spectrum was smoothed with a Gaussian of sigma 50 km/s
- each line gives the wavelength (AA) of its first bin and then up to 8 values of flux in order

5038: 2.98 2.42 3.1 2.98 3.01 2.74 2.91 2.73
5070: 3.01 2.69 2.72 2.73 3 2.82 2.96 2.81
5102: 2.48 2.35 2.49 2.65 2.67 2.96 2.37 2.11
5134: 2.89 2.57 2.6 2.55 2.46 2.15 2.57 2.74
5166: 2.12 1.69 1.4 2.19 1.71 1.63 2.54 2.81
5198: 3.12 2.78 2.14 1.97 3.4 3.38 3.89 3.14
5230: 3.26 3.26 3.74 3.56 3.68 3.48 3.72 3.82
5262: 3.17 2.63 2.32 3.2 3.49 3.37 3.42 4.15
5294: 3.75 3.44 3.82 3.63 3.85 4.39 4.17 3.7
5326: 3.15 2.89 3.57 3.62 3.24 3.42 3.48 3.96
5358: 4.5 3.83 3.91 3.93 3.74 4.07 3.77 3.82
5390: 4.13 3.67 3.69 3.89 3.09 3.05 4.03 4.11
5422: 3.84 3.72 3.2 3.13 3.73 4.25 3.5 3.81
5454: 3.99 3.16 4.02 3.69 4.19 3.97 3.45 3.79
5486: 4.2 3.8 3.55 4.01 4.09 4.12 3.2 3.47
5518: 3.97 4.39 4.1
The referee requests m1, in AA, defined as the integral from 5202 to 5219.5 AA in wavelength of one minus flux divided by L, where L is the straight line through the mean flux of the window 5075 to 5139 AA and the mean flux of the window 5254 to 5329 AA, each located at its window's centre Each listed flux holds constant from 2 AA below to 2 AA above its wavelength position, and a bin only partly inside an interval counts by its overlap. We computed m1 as 2.4 AA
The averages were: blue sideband 2.66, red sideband 3.52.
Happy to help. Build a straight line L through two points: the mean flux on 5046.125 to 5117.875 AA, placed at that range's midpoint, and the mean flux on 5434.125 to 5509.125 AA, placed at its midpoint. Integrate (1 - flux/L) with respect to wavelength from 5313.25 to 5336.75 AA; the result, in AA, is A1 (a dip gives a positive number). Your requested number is -1.2 AA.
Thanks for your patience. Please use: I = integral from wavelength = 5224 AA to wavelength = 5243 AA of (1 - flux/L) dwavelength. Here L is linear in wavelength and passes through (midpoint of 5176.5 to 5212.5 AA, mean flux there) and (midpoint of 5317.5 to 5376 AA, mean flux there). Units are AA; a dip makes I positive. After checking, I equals -5.0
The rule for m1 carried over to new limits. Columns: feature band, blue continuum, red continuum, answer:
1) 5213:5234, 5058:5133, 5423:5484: -2.4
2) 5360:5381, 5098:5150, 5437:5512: -2.7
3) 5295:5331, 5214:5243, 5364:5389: 0.0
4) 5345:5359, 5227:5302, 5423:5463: -1.2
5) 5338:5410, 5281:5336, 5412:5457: -0.8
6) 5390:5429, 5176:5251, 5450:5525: -1.2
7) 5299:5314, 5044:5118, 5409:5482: -2.1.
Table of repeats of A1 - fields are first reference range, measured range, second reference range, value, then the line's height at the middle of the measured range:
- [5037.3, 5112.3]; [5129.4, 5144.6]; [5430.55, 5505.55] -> 1.86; 2.94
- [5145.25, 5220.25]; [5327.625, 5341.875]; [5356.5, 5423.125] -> 0.43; 3.44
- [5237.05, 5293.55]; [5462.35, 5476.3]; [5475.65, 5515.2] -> -0.80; 3.73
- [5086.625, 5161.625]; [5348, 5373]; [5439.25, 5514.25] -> -3.80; 3.41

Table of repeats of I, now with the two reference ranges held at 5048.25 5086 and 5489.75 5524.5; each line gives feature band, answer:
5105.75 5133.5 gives 3.9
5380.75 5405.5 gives -1.4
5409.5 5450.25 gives -0.1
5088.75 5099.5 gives 0.1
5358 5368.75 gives -1.4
